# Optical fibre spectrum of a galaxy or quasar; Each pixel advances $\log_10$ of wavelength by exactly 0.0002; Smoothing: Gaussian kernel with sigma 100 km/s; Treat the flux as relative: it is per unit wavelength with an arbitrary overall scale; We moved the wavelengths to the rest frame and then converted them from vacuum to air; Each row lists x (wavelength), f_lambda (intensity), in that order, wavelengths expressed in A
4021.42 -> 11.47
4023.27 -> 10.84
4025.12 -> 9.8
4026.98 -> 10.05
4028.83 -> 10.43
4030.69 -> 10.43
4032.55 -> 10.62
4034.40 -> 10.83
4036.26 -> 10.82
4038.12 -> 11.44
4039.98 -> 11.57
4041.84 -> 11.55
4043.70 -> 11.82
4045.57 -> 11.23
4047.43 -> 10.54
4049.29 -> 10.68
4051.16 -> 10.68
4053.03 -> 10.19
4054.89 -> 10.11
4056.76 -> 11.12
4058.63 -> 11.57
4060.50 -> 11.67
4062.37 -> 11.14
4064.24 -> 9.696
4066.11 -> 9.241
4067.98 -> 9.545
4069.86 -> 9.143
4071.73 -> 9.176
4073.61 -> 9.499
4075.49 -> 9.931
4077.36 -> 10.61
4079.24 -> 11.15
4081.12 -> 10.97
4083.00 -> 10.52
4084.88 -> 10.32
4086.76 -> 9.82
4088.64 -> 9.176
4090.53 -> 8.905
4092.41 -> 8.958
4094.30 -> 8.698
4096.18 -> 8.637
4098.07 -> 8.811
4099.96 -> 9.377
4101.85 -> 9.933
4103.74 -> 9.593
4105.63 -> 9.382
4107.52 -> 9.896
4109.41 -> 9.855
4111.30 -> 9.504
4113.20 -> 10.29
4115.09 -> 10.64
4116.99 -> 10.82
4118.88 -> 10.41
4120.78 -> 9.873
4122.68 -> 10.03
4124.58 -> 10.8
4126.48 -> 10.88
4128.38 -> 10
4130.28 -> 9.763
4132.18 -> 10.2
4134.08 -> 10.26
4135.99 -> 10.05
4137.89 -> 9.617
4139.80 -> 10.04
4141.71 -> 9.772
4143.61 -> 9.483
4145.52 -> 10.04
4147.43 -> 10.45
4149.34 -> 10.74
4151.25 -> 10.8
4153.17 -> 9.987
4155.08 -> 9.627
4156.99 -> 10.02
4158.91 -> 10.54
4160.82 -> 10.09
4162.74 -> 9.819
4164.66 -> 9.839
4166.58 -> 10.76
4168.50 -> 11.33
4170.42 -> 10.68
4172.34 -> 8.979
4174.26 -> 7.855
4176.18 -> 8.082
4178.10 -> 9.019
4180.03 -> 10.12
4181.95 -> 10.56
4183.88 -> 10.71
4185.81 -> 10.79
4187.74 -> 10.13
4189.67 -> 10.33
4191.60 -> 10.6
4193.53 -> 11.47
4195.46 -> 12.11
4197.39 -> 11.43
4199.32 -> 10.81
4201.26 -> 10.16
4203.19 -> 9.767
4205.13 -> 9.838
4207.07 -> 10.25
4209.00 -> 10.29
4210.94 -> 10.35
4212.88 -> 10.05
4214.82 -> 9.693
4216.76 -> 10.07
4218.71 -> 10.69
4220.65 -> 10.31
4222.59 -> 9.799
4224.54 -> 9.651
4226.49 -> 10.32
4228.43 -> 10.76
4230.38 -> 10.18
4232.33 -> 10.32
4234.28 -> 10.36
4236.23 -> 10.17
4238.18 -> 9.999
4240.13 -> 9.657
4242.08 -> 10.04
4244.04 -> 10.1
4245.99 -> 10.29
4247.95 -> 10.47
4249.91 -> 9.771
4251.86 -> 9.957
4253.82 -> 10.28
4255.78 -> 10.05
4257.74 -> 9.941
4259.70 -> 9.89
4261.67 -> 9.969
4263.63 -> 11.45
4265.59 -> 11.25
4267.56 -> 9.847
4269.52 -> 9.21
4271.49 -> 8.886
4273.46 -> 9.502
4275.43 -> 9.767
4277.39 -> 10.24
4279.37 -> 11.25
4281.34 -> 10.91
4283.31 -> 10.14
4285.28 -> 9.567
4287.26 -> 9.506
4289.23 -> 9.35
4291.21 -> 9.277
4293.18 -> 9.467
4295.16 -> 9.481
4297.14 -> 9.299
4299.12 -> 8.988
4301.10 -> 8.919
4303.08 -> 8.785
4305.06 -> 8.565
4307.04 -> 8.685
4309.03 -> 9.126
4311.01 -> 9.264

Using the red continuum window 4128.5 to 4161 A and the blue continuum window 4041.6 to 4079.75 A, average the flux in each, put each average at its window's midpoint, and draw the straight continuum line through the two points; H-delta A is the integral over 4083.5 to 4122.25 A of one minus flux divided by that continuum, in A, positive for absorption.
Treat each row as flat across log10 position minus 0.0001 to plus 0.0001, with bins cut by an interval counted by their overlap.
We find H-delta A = 2.3 A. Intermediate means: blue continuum 10.5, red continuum 10.1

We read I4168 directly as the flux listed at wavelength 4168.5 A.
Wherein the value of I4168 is 11.33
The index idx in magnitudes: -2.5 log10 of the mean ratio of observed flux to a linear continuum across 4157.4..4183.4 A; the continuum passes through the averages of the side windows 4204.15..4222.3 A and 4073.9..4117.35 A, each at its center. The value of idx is 0.02 mag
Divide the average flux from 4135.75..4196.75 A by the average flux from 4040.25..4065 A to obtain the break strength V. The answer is 0.9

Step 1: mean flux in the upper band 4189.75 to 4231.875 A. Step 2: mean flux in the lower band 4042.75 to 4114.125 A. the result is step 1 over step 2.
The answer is 1.0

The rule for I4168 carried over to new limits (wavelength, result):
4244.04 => 10.1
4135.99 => 10.05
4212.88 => 10.05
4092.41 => 8.958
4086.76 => 9.82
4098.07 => 8.811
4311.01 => 9.264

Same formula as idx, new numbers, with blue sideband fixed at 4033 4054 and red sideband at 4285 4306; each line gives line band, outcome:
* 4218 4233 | -0.060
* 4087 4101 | 0.185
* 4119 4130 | 0.015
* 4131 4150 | 0.028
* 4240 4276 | -0.063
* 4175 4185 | 0.039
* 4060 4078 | 0.097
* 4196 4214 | -0.056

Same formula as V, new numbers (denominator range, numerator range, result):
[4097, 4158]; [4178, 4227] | 1.04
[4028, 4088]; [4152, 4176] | 0.94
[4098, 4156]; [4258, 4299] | 0.98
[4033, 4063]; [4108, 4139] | 0.92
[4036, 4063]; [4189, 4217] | 0.95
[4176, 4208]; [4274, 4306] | 0.92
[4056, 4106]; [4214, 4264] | 1.03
